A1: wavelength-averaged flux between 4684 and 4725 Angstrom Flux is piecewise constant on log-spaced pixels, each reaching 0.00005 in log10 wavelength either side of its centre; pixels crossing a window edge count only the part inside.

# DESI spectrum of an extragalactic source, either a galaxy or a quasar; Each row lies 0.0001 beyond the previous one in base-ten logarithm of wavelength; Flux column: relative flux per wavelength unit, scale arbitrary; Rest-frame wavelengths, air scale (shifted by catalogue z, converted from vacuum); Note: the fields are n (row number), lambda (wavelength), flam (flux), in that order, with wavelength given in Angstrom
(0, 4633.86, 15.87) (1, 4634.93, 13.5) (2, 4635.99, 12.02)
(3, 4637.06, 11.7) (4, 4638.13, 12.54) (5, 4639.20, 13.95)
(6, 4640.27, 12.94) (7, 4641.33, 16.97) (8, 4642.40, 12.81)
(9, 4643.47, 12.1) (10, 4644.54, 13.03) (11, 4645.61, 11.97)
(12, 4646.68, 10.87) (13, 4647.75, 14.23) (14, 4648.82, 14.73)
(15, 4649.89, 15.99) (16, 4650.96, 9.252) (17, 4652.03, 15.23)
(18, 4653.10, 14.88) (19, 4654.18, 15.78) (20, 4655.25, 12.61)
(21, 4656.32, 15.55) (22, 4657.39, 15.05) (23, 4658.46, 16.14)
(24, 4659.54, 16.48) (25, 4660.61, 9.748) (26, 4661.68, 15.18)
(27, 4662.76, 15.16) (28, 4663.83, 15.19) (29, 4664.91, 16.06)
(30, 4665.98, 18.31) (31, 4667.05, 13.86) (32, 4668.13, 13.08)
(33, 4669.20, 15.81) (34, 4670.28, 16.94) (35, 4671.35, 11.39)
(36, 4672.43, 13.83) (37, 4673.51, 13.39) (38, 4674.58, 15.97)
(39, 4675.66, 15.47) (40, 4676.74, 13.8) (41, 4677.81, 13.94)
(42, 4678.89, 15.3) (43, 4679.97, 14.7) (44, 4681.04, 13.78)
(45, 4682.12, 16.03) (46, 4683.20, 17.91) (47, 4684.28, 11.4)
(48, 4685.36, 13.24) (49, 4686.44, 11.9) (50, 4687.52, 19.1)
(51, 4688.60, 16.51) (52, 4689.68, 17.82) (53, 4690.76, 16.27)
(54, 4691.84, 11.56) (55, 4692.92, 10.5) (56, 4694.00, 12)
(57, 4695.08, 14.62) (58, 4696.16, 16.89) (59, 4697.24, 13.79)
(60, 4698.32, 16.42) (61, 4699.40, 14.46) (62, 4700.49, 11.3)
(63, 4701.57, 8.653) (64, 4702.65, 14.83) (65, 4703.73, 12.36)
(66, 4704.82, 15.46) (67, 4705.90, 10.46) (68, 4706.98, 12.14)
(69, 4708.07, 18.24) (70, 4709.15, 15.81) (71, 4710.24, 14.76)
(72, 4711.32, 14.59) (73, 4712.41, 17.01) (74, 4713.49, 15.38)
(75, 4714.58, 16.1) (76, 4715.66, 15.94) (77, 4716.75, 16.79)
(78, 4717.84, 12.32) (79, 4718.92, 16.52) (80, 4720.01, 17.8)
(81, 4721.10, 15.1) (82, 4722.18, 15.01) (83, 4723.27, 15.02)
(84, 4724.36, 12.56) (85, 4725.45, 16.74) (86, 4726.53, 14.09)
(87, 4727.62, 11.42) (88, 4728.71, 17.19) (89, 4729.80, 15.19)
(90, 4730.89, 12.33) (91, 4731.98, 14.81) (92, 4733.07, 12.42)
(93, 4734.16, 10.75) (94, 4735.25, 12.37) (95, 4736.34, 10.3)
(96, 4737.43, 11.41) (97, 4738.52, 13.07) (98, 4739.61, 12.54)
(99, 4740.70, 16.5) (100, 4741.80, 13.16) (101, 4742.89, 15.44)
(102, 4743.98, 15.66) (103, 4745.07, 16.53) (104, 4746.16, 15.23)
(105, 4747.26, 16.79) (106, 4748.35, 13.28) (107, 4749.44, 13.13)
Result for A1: 14.5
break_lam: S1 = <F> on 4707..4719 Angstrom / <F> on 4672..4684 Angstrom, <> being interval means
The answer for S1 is 1.05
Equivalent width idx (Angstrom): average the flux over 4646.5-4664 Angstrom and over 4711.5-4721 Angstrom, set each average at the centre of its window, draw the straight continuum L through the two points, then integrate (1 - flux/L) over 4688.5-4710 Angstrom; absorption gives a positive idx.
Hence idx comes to 2.0 Angstrom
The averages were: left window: 14.3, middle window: 14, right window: 15.9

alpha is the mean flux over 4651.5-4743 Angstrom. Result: 14.4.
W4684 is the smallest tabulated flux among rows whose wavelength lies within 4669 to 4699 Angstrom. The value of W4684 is 10.5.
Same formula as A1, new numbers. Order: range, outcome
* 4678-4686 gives 14.5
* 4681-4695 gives 14.5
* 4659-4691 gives 14.9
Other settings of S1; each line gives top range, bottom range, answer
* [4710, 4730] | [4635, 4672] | 1.09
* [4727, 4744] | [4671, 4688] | 0.92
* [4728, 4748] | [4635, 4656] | 1.04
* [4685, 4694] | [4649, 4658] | 1.01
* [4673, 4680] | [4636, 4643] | 1.10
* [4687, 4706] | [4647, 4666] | 0.97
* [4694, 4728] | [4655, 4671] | 0.97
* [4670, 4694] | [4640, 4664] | 1.04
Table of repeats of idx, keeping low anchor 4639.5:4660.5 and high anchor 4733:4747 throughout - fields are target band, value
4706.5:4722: -2.16 Angstrom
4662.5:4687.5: -1.56 Angstrom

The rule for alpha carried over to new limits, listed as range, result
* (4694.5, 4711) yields 14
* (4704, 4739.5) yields 14.3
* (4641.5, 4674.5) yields 14.2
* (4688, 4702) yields 14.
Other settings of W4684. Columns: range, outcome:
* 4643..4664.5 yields 9.252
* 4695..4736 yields 8.653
